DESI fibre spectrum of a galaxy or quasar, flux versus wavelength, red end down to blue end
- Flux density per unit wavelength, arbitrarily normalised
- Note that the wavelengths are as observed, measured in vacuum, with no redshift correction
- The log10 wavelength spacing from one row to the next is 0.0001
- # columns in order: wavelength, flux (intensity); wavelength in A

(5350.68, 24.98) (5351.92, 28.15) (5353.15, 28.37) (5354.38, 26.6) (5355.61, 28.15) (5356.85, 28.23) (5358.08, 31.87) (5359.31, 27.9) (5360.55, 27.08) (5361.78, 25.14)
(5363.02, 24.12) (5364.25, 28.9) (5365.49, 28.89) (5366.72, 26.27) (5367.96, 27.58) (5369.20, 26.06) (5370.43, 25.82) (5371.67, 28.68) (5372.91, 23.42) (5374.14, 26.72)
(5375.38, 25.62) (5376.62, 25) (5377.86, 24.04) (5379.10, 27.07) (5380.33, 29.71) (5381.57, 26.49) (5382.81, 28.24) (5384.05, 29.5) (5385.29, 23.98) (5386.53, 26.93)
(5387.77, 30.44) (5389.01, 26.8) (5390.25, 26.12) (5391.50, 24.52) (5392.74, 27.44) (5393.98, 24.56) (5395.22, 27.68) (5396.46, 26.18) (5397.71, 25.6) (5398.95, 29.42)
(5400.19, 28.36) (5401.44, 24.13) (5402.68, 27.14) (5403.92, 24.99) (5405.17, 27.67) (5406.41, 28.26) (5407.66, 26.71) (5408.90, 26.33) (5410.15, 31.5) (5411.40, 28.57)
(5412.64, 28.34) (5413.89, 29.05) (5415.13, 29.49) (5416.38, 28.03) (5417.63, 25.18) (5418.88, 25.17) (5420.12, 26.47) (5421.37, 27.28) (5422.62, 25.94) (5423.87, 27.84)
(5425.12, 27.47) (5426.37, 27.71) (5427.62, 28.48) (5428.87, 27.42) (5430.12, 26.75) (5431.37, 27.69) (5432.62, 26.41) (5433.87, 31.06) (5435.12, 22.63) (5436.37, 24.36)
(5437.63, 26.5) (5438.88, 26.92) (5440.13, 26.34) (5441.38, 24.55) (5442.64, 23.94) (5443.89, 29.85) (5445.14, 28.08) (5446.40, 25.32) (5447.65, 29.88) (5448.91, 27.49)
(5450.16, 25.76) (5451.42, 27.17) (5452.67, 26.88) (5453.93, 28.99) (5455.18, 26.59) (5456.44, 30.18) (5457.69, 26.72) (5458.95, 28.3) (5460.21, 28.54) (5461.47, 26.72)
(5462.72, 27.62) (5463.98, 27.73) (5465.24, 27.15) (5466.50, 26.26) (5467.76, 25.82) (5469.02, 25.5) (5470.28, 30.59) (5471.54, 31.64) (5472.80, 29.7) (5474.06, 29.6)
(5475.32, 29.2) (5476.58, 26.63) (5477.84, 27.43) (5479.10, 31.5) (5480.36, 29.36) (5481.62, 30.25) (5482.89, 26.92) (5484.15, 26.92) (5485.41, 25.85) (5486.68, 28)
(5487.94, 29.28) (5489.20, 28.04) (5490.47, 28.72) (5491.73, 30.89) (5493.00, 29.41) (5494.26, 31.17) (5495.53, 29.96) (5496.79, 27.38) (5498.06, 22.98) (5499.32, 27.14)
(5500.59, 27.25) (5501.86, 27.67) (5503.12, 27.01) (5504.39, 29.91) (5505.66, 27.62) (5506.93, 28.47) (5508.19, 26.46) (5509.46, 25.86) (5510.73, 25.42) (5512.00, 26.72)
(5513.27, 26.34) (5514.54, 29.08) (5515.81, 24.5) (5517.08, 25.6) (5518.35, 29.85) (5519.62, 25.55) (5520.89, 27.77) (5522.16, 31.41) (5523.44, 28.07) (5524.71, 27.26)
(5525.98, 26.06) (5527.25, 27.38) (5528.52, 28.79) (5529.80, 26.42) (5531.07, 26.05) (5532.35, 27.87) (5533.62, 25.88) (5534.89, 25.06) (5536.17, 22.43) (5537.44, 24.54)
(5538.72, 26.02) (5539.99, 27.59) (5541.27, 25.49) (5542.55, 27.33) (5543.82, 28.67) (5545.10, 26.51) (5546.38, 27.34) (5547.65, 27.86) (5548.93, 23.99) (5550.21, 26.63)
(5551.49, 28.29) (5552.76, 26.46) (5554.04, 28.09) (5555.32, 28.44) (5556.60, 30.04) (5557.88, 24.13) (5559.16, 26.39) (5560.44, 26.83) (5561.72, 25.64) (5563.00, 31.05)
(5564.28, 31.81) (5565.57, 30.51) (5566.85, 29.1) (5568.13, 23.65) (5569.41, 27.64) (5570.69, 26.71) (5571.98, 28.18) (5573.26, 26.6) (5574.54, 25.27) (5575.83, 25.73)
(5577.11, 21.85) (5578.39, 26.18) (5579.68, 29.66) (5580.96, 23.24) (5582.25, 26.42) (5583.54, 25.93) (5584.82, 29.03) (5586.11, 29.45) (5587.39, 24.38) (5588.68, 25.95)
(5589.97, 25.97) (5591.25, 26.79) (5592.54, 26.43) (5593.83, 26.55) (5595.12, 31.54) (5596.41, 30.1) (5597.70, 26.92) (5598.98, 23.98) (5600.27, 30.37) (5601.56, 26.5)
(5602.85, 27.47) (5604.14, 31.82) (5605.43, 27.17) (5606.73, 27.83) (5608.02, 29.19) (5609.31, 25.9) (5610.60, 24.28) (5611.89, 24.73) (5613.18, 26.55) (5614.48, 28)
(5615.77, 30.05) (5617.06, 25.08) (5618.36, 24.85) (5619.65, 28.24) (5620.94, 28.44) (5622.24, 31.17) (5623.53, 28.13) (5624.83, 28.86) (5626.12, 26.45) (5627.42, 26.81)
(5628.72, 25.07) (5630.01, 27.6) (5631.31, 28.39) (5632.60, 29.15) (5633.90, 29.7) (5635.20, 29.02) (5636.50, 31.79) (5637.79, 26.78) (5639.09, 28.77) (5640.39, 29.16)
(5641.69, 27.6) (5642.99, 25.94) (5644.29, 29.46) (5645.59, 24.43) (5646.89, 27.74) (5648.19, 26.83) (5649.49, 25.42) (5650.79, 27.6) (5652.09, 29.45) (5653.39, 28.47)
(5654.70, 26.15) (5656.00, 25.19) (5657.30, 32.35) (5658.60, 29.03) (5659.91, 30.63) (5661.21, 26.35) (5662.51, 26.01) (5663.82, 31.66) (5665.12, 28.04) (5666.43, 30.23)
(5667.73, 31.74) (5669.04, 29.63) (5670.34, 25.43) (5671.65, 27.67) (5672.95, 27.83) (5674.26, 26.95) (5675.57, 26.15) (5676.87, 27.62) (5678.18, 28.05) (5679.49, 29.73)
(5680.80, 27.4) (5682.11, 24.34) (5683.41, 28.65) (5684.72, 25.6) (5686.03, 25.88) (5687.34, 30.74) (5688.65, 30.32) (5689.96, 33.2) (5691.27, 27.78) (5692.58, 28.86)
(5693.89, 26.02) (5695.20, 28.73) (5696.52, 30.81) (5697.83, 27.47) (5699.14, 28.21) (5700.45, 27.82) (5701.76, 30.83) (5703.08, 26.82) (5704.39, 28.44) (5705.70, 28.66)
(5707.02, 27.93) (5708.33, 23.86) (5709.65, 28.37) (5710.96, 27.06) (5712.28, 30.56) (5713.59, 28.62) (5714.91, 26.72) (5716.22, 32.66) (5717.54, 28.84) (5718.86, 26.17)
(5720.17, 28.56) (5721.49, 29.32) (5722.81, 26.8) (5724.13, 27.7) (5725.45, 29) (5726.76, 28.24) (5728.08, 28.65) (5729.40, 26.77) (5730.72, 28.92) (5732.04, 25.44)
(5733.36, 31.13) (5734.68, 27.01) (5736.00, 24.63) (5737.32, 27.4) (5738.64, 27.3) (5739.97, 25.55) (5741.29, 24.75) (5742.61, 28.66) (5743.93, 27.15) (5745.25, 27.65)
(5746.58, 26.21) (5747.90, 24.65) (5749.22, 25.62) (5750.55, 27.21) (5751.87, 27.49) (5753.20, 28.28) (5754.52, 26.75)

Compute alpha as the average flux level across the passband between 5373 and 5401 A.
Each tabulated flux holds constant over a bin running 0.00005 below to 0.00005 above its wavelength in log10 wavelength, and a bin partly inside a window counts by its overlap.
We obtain 26.8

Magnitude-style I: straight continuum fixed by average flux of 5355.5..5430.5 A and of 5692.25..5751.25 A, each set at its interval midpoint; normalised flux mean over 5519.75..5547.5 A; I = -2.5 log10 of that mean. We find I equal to 0.021 mag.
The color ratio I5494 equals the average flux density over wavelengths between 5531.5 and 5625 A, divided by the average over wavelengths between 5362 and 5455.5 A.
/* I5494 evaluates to 1.01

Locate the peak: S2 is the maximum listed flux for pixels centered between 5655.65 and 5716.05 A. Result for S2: 33.2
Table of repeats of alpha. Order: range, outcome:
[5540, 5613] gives 27.1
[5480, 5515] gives 27.8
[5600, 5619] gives 27.2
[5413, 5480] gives 27.5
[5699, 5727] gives 28.2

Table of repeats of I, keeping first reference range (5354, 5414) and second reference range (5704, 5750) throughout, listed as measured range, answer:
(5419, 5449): 0.01 mag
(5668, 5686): 0.01 mag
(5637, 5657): 0.00 mag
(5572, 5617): 0.02 mag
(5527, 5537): 0.05 mag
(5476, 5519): -0.02 mag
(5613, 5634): -0.01 mag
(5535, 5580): 0.02 mag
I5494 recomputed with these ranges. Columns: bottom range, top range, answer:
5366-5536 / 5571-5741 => 1.02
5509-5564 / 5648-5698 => 1.05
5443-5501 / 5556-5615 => 0.97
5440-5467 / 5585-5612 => 1.00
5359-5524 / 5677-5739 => 1.03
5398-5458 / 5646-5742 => 1.03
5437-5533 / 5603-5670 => 1.01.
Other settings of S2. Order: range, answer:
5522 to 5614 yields 31.82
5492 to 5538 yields 31.41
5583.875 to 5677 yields 32.35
